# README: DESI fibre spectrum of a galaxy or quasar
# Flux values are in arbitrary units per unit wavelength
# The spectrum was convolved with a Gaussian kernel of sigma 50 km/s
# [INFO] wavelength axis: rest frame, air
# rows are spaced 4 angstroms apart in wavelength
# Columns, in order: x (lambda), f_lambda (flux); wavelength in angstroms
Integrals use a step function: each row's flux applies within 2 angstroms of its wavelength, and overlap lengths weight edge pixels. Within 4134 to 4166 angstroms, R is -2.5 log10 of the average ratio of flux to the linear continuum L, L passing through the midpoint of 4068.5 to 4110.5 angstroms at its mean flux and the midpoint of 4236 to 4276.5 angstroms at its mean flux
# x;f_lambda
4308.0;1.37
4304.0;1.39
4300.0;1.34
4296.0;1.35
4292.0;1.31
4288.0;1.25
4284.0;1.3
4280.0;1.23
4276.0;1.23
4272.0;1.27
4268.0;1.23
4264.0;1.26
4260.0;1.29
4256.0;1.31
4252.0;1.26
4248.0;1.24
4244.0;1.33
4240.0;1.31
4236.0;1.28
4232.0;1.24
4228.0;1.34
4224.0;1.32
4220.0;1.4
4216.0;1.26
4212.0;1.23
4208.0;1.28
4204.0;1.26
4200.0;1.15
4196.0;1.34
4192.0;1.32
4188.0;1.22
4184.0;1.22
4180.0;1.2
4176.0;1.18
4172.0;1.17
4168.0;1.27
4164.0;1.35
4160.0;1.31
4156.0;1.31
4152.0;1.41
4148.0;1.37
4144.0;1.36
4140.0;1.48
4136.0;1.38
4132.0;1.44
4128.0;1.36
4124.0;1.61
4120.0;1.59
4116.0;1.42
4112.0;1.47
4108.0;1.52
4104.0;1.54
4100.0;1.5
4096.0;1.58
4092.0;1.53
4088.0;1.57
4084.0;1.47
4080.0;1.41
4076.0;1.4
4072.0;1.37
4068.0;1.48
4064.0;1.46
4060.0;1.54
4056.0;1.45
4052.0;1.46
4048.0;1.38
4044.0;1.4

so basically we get 0.03 mag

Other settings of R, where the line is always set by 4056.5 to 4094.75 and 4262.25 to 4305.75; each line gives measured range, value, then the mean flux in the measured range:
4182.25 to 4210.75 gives 0.09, 1.26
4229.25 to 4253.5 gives 0.04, 1.28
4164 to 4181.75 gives 0.14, 1.22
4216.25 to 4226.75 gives 0.00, 1.34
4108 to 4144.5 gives -0.03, 1.46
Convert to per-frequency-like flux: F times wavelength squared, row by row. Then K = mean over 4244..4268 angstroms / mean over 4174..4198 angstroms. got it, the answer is 1.06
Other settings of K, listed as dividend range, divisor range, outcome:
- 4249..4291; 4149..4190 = 1.05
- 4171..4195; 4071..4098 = 0.87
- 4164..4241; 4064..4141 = 0.90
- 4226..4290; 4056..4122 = 0.93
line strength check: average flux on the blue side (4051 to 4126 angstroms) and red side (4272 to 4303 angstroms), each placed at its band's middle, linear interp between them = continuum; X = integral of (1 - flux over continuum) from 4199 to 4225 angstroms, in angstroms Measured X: 1.76 angstroms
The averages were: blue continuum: 1.49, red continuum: 1.29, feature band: 1.27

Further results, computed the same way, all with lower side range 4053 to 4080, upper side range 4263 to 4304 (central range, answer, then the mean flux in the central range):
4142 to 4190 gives 3.20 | 1.28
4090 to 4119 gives -1.90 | 1.51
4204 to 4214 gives 0.62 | 1.26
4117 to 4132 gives -1.06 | 1.5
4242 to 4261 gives 0.31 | 1.29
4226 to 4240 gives 0.33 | 1.29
